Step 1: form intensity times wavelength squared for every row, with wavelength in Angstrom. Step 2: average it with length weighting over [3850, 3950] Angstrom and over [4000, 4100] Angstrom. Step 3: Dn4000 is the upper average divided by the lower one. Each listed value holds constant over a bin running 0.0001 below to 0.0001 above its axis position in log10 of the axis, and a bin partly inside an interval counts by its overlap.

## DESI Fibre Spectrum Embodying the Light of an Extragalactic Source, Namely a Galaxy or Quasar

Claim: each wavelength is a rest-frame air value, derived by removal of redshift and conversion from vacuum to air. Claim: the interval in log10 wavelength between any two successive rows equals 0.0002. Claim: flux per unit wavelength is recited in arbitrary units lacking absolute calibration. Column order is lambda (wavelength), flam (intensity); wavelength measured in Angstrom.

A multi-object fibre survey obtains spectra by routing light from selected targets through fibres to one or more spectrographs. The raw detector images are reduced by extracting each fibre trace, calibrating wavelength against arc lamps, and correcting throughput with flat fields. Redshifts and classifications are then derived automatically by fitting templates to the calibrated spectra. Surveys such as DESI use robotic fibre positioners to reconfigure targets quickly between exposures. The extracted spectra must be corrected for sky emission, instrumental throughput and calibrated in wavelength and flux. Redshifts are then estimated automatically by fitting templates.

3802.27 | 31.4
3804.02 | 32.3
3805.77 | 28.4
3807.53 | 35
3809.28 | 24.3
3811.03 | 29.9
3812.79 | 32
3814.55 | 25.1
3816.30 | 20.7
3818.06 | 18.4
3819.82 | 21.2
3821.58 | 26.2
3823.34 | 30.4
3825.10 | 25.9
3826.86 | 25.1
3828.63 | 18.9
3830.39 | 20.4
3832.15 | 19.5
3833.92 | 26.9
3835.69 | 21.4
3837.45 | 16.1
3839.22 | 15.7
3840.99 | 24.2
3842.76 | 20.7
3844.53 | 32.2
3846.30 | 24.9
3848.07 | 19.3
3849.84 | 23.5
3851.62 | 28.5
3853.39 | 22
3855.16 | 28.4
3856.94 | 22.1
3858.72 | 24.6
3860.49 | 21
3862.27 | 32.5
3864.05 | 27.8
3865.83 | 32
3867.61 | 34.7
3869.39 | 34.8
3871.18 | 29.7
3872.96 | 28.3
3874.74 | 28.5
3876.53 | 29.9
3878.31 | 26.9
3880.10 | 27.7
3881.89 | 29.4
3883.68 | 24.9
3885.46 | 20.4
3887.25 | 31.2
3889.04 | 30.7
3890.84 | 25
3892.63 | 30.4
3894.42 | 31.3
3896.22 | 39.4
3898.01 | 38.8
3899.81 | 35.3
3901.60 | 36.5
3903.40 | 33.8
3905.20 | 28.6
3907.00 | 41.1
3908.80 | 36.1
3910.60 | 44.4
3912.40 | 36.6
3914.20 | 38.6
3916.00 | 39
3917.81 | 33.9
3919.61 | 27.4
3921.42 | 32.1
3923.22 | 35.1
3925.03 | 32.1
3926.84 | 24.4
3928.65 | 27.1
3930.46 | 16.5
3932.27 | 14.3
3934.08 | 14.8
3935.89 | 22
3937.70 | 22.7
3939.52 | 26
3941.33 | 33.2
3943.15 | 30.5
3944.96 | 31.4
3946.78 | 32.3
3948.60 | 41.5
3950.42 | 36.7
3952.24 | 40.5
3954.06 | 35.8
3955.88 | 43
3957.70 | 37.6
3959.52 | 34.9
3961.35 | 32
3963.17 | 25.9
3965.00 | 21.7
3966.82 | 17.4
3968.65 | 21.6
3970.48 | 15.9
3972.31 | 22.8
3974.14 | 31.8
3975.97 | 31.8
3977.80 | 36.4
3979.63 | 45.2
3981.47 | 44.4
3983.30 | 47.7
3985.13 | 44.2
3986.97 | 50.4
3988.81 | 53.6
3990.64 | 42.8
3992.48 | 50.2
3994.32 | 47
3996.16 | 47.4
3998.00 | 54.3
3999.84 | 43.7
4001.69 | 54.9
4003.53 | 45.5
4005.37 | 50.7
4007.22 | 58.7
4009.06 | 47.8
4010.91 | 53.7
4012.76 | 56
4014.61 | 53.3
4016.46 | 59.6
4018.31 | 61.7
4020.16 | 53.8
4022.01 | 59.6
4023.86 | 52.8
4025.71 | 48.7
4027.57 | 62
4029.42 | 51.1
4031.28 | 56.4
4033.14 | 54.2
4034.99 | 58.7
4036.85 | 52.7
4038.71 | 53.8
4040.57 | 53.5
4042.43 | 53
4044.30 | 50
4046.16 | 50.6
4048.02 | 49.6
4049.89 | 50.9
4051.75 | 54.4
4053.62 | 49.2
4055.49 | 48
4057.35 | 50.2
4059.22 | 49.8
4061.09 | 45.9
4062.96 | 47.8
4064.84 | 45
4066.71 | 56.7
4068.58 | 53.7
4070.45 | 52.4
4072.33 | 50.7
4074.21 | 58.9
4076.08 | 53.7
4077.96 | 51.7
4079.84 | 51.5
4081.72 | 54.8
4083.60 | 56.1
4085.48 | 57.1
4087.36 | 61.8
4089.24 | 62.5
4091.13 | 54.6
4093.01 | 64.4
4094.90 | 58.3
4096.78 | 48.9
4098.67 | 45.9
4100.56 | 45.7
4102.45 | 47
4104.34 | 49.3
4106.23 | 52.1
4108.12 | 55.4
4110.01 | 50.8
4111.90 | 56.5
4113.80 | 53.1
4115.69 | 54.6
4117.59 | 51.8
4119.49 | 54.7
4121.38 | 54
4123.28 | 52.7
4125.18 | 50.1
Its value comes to 1.92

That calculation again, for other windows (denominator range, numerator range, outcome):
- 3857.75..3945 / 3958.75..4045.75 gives 1.62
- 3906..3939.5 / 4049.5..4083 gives 1.86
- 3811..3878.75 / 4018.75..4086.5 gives 2.31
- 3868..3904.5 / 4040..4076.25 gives 1.82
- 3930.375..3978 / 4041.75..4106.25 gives 1.94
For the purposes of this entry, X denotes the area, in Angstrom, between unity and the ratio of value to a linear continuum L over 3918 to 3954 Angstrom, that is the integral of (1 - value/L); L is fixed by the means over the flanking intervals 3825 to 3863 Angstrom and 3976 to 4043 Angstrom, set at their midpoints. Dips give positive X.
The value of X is 9.5 Angstrom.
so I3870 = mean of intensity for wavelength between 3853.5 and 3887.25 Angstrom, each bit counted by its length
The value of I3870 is 27.9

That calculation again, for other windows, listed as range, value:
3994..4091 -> 53.1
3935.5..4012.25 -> 38.5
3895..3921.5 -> 36.2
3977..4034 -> 51.3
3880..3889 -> 27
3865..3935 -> 30.8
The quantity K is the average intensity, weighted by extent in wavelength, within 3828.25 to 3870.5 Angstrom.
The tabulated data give 24.8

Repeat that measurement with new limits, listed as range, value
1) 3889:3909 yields 34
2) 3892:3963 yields 32.4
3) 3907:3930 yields 33.8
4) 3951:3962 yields 37.4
